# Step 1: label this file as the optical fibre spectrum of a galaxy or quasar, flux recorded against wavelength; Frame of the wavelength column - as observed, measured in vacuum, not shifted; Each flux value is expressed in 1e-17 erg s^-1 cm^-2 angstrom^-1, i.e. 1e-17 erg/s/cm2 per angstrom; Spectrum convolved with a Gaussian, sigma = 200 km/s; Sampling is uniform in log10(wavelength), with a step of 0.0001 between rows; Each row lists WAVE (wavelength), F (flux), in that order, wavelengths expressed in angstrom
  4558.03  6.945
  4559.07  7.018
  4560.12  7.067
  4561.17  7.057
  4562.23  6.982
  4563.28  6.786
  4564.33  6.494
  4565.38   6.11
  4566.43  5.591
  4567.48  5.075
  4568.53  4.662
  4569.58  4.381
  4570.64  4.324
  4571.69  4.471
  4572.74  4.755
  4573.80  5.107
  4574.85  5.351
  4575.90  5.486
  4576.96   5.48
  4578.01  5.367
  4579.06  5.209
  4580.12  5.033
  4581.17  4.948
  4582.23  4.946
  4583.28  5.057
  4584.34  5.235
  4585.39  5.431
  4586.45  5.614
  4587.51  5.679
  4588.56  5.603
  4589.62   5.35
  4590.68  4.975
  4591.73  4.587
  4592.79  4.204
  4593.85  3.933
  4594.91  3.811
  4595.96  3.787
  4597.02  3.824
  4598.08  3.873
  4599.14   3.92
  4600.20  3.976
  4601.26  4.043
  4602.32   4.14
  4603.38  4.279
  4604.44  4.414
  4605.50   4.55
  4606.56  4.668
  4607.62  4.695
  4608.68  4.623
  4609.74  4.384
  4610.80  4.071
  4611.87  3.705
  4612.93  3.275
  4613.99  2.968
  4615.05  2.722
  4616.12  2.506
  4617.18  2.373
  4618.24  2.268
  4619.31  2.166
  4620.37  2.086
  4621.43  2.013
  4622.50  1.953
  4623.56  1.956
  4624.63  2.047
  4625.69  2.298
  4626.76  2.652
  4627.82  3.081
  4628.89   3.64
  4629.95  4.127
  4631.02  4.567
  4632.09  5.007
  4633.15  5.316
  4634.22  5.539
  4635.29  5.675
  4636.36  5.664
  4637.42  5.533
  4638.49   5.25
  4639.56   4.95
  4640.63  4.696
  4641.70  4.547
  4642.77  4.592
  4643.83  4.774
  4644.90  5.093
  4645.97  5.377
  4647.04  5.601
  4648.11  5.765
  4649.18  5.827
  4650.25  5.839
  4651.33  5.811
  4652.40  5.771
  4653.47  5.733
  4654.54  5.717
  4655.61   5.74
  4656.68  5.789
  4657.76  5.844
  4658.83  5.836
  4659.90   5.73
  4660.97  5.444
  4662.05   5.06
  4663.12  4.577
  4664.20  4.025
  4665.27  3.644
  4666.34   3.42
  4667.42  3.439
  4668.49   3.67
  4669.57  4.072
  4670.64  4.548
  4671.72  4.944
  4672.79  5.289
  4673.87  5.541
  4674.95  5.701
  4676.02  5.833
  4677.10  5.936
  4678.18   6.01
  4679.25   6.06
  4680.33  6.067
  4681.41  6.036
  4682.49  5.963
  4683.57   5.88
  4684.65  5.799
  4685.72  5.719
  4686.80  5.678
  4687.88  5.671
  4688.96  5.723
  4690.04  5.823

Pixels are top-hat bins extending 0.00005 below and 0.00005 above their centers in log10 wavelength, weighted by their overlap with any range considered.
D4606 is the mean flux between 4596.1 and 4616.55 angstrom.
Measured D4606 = 3.93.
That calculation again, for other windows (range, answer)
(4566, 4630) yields 4.1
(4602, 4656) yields 4.24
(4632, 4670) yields 5.12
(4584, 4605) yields 4.53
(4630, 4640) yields 5.22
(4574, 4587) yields 5.26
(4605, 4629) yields 3.06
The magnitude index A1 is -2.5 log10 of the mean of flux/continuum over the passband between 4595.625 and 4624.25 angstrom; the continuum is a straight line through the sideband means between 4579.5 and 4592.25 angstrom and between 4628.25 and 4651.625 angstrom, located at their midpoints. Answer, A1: 0.443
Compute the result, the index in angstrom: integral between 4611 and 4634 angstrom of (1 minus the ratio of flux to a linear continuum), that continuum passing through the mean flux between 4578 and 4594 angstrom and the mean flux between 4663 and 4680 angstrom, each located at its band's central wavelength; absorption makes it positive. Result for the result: 8.9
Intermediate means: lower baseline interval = 5.09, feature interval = 3.04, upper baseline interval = 4.82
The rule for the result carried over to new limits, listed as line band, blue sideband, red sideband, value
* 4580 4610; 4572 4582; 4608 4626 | -3.86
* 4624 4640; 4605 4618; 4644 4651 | 1.51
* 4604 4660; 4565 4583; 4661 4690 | 8.61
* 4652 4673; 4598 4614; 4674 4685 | 2.22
